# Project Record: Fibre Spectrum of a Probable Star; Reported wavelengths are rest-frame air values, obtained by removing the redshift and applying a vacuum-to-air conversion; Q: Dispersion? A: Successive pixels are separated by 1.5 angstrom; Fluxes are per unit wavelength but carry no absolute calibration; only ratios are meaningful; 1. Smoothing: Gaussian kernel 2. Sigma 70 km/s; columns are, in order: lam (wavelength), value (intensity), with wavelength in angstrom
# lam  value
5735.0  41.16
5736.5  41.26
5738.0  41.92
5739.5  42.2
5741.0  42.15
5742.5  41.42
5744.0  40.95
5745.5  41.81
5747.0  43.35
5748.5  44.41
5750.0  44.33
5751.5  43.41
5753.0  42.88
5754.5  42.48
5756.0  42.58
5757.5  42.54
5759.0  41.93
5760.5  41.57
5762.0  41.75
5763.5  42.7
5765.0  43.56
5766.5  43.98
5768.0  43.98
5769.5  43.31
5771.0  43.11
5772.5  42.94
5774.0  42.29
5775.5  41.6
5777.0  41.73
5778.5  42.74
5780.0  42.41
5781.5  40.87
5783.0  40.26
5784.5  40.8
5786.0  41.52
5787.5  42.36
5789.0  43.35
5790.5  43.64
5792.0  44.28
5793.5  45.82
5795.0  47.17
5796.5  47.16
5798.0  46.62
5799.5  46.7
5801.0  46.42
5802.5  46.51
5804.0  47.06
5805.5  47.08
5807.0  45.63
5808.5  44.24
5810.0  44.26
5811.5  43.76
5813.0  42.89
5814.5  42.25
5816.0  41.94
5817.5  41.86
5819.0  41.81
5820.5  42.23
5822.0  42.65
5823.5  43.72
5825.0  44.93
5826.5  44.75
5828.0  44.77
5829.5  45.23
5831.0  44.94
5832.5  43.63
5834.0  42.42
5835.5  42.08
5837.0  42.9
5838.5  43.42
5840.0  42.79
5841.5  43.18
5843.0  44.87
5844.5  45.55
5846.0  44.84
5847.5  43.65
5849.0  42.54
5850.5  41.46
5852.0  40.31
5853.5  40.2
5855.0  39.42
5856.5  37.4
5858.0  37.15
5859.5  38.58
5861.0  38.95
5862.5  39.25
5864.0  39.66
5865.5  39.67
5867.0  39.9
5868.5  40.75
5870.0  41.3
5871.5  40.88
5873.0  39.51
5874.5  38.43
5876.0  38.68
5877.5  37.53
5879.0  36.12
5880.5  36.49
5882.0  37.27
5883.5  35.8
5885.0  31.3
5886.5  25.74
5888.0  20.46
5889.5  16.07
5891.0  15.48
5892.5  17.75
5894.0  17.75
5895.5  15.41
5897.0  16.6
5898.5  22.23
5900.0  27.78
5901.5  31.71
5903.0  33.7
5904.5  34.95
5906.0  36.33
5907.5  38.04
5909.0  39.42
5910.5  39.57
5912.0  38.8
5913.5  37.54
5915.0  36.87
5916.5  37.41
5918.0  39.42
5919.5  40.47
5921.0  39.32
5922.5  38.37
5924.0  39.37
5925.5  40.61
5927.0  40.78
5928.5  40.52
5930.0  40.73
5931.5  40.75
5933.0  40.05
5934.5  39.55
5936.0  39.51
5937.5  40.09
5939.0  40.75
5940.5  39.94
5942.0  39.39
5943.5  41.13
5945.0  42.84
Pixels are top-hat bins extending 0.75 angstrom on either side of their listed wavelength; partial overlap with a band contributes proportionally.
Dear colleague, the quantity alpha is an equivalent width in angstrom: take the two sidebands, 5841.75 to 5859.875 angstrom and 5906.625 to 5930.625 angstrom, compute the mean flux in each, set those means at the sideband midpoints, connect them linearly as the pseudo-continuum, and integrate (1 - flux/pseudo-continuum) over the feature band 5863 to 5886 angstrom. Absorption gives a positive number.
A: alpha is 1.5 angstrom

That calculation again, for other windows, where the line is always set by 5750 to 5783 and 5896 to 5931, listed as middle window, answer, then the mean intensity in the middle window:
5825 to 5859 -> -3.0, 42.6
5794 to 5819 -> -2.6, 45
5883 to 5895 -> 4.9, 22.1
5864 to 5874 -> -0.6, 40.2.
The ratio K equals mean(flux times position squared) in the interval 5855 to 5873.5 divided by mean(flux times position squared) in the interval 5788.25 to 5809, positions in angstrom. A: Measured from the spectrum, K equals 0.88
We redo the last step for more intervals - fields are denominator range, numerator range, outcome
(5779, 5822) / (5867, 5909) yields 0.72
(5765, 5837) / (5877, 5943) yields 0.81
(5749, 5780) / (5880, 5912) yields 0.69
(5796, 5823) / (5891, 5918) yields 0.71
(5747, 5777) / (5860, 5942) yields 0.86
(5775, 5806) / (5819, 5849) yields 1.01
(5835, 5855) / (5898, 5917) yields 0.84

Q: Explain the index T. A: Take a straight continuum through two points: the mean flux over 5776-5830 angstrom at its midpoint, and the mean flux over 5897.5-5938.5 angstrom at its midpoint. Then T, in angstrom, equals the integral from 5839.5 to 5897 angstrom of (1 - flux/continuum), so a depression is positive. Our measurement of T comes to 6.9 angstrom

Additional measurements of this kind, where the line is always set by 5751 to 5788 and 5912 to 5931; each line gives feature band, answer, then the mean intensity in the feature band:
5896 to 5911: 3.03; 31.6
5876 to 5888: 1.91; 33.7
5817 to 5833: -0.96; 43.7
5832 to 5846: -0.87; 43.5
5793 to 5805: -1.42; 46.7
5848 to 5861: 0.31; 39.7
